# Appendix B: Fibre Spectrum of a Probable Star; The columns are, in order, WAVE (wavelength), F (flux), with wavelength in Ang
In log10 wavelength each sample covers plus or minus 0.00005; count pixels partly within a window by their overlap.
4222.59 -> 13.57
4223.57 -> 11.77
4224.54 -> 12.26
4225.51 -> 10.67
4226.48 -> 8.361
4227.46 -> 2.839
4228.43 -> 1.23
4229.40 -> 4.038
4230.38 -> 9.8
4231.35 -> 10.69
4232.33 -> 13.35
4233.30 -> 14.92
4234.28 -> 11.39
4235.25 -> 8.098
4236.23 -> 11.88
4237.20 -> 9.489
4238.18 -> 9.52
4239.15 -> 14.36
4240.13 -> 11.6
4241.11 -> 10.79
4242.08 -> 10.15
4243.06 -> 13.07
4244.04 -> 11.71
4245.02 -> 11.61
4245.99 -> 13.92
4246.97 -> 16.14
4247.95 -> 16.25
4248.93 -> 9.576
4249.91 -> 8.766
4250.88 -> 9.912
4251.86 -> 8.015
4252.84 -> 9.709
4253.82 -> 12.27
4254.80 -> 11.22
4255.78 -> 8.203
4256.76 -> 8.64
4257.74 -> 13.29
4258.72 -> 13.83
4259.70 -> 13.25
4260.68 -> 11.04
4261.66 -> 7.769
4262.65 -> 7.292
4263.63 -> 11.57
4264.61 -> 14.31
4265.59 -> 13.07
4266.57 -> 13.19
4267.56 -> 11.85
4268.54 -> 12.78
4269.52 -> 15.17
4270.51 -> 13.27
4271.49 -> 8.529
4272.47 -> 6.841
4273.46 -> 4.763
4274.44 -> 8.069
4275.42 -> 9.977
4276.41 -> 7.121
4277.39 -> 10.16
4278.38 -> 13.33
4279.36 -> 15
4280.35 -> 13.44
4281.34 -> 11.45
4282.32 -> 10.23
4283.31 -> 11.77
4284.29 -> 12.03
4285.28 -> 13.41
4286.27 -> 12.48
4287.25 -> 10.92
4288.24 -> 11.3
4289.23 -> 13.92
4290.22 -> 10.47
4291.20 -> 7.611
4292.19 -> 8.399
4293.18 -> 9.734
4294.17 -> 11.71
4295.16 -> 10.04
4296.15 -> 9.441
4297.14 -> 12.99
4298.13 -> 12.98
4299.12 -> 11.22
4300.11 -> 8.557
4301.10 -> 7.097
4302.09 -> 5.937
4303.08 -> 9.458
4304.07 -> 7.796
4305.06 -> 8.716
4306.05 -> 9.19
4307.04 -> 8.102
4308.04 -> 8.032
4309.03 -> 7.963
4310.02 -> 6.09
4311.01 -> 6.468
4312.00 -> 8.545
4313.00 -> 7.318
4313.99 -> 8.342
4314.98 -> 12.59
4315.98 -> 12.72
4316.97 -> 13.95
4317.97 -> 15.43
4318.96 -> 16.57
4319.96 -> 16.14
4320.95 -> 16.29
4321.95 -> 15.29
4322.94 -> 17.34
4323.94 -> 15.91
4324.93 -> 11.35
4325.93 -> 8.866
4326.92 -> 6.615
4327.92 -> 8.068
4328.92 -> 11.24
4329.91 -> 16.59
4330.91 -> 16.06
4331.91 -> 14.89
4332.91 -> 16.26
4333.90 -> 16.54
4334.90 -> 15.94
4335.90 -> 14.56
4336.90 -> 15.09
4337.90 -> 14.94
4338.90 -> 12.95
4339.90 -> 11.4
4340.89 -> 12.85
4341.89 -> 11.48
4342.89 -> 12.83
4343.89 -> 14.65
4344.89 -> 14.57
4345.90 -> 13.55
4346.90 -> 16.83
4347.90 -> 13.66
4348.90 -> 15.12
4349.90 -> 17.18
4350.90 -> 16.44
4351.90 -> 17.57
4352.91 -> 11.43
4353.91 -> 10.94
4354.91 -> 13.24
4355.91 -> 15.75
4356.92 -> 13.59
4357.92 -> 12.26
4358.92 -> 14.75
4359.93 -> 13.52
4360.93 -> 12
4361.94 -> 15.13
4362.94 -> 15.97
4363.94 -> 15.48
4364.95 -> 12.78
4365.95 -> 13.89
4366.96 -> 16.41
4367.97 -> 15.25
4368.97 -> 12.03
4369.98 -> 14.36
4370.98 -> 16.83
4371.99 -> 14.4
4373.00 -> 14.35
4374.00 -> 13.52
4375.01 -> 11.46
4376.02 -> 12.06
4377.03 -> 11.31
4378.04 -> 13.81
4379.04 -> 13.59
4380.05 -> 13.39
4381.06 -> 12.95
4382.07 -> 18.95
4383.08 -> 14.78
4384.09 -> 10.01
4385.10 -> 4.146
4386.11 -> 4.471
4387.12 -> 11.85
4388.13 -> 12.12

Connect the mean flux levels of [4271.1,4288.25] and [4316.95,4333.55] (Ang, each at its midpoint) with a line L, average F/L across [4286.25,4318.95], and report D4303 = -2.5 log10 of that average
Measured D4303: 0.228 mag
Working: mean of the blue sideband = 10.6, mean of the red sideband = 14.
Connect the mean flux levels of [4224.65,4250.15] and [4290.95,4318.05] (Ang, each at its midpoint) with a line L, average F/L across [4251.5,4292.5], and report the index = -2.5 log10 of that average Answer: -0.10 mag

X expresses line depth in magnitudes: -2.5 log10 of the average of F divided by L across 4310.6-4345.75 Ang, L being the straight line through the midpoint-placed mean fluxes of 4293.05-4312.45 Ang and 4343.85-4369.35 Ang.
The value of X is -0.15 mag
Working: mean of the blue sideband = 8.99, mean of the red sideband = 14.4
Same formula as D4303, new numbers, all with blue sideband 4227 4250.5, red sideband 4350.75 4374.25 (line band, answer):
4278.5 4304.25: 0.125 mag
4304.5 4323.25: 0.145 mag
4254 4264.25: 0.052 mag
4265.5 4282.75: 0.067 mag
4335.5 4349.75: -0.025 mag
